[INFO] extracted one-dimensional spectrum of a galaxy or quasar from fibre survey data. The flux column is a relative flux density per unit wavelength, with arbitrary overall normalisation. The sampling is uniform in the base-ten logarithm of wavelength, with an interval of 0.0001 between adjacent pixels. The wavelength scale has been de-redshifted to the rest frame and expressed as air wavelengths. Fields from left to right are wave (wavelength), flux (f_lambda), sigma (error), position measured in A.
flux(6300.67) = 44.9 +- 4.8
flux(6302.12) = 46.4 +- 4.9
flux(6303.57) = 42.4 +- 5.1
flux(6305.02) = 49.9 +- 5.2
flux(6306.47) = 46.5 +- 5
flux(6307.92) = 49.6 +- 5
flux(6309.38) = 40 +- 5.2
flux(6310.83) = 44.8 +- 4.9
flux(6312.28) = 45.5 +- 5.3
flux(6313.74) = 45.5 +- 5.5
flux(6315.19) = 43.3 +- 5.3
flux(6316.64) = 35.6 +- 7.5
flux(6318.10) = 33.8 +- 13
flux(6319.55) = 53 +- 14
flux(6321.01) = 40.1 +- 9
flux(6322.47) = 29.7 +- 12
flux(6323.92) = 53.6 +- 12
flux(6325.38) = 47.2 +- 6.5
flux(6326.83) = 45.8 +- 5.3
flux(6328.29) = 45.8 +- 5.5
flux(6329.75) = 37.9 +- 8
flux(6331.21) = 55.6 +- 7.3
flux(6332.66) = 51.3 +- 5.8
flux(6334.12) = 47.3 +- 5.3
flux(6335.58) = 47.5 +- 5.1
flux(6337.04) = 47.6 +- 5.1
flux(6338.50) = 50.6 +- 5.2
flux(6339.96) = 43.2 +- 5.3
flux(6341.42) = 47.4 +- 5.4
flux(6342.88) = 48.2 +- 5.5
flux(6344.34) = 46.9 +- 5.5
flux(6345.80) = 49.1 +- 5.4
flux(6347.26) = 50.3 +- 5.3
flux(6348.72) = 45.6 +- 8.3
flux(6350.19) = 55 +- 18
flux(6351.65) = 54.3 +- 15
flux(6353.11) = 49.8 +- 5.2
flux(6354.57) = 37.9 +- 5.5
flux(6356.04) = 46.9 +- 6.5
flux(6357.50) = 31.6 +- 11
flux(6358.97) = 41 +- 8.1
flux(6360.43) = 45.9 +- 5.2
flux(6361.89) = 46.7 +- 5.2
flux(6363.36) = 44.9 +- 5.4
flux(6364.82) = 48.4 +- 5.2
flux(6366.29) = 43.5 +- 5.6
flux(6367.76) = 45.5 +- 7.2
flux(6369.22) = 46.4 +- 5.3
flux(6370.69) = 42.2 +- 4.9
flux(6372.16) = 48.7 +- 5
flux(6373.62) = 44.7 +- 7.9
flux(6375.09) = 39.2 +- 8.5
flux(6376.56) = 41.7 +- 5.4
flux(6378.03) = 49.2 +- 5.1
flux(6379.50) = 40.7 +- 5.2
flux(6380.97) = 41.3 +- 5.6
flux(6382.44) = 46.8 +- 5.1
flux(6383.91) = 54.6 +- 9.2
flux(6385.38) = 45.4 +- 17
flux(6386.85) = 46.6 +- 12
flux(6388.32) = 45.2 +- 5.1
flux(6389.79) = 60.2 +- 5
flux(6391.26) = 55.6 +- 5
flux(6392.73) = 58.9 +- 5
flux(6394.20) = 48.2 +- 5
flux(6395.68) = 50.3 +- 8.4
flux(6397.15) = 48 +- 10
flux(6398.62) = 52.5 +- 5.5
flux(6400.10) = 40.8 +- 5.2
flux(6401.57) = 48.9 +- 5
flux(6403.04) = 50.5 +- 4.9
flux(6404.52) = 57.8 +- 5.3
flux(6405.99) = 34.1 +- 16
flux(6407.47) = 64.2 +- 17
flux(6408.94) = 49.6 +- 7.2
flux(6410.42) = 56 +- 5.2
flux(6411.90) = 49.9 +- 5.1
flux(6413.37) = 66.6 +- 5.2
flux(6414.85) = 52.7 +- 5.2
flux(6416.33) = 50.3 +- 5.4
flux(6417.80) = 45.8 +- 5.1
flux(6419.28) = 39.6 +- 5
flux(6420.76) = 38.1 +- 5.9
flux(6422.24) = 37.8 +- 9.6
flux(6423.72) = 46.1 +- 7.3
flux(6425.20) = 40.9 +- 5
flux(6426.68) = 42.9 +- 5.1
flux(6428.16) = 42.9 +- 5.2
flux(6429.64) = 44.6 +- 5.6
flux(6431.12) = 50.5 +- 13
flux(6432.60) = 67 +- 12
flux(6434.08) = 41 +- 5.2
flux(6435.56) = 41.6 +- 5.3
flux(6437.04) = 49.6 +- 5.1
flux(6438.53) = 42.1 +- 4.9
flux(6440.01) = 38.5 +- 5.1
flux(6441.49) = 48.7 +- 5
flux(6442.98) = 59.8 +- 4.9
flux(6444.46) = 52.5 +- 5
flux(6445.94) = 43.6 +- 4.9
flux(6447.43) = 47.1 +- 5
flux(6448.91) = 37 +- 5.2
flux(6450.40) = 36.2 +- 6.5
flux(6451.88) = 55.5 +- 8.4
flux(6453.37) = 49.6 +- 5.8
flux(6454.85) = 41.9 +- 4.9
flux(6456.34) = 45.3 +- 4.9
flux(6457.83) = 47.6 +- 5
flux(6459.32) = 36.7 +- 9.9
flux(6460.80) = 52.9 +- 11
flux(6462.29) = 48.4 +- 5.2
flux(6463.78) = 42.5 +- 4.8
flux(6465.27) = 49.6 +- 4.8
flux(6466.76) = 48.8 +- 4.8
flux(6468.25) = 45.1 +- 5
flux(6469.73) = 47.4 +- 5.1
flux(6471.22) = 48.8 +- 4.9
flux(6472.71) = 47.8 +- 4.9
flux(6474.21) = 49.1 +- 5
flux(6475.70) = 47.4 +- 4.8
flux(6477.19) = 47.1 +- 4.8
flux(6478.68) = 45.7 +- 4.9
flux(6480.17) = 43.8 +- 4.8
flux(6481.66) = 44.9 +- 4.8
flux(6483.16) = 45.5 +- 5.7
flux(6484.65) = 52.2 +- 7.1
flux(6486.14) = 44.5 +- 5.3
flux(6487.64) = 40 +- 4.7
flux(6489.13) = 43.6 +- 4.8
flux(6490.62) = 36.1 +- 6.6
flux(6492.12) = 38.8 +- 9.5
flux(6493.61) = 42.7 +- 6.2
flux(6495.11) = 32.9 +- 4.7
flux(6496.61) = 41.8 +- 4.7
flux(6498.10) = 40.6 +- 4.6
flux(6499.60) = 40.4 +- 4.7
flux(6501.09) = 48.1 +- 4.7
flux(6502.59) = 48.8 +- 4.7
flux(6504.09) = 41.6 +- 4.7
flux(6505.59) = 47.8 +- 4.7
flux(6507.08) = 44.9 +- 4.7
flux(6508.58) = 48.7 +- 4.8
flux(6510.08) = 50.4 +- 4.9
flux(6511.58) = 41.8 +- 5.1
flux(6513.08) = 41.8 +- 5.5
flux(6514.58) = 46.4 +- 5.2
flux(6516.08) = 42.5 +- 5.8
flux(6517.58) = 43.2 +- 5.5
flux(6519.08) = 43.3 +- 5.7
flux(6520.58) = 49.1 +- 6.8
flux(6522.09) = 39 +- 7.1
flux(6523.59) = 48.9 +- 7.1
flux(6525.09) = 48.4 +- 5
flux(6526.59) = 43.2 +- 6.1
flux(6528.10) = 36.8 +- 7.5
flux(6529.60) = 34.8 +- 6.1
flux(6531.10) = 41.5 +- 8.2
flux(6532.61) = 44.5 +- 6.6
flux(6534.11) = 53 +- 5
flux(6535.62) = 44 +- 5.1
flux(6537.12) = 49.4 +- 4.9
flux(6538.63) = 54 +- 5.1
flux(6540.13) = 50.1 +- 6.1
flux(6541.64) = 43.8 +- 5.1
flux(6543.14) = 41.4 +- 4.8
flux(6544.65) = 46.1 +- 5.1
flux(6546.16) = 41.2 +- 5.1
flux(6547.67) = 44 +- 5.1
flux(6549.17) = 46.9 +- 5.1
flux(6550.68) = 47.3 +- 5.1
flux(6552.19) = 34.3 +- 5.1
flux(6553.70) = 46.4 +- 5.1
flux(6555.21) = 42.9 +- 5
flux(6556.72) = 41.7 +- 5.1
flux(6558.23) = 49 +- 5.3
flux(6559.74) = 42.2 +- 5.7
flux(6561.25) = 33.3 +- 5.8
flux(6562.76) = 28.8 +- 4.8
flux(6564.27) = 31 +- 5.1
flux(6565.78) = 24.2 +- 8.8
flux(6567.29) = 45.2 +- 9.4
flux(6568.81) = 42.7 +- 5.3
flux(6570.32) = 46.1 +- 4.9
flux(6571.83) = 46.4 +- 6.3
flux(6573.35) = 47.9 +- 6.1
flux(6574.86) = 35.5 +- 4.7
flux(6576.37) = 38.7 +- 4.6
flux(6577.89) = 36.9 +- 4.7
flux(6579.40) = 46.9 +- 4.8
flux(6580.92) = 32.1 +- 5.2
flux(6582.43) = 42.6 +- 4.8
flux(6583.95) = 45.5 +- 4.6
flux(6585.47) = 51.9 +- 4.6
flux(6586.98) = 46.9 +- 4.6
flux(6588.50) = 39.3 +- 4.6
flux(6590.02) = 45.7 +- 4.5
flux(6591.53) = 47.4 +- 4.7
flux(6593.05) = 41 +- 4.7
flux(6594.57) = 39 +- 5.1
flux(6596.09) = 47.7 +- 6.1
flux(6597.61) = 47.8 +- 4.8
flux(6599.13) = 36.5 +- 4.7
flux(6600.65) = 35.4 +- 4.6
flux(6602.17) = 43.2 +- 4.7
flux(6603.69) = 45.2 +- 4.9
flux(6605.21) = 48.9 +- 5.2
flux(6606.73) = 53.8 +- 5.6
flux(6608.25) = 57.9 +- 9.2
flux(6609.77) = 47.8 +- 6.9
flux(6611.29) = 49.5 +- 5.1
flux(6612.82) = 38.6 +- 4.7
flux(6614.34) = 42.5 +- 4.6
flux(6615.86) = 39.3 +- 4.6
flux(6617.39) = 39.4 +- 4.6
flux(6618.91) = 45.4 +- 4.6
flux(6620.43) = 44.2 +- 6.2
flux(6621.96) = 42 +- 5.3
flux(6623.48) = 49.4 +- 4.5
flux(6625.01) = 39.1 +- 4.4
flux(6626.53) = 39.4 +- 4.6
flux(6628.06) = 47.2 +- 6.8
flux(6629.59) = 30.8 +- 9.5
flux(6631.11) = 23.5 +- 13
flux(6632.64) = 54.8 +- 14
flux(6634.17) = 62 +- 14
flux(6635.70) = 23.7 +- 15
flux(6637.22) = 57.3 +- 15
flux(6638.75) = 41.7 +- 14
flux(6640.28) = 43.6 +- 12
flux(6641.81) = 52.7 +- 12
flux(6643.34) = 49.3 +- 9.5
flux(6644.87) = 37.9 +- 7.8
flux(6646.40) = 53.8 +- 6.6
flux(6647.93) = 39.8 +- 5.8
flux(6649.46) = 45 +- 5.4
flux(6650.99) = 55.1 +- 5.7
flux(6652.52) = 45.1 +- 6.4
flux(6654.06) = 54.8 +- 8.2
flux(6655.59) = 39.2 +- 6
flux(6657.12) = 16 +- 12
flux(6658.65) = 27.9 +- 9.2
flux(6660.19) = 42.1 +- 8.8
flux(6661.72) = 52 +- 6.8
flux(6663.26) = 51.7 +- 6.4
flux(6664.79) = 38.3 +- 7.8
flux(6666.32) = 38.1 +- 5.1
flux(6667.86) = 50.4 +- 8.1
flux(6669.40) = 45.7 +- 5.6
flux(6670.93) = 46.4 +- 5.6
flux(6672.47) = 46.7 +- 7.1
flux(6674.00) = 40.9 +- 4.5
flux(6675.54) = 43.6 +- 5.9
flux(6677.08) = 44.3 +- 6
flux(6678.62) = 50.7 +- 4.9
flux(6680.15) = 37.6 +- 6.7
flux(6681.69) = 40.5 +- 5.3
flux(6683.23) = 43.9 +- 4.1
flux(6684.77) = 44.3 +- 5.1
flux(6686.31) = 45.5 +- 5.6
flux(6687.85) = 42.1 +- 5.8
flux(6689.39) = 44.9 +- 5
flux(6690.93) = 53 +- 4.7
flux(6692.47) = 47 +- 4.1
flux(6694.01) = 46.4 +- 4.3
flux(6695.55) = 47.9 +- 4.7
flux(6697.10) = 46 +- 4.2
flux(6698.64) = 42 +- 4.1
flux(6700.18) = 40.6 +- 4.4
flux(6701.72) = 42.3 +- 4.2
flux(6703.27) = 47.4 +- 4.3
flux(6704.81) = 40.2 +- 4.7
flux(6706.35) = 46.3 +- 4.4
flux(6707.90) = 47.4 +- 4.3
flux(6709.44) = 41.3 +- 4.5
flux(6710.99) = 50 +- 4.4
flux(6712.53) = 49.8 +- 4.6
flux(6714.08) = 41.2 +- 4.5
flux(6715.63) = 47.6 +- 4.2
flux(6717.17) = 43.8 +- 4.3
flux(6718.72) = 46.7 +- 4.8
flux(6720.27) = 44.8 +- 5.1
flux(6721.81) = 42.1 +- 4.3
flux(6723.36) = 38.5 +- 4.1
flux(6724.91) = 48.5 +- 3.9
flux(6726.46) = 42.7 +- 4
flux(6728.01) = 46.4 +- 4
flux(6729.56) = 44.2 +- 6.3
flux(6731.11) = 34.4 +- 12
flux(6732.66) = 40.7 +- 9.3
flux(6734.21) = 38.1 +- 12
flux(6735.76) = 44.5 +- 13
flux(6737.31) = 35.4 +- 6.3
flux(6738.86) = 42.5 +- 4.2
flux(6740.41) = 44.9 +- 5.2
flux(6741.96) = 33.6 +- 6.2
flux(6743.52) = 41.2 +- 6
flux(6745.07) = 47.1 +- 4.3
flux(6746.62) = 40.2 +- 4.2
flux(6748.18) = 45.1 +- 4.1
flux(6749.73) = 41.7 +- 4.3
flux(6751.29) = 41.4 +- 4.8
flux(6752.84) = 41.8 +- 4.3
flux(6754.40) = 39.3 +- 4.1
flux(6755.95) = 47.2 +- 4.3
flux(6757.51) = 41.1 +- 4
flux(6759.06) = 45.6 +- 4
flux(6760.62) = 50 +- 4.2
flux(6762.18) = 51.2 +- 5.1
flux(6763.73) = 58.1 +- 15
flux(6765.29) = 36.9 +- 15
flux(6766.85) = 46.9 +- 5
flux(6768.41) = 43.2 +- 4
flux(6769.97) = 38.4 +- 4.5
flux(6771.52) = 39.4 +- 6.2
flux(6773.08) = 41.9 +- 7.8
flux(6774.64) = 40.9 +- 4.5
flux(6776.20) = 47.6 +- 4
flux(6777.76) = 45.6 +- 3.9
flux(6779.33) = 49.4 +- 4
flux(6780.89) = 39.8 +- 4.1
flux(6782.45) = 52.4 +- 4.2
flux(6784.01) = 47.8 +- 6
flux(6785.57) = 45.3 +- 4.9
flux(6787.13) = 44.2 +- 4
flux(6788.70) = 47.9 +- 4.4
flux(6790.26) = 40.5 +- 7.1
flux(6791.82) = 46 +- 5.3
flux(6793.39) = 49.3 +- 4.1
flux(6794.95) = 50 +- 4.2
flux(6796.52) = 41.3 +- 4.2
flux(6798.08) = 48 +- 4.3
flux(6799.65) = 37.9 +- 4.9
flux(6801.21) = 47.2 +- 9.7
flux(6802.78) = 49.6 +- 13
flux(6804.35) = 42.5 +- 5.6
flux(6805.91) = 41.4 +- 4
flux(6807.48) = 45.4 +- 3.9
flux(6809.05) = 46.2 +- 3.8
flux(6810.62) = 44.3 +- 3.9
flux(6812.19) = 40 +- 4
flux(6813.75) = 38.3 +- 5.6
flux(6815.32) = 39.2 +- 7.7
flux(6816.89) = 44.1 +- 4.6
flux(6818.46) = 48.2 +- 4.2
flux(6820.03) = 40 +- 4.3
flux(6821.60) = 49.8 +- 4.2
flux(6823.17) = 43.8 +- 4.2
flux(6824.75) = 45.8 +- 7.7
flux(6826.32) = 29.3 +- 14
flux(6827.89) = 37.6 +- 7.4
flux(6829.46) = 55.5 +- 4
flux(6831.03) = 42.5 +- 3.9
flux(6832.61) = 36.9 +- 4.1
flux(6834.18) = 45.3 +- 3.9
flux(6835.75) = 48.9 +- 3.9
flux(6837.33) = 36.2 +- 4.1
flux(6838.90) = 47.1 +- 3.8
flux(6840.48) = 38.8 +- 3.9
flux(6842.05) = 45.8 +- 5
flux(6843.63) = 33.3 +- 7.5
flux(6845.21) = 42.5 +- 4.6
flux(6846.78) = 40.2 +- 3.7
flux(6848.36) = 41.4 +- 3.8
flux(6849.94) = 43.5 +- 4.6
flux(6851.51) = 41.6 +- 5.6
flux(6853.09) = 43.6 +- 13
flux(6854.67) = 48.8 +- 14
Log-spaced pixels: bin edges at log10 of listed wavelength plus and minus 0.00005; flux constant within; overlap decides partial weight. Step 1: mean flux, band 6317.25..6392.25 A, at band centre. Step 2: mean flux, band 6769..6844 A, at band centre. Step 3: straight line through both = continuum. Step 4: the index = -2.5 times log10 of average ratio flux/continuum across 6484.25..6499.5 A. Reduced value 0.11 mag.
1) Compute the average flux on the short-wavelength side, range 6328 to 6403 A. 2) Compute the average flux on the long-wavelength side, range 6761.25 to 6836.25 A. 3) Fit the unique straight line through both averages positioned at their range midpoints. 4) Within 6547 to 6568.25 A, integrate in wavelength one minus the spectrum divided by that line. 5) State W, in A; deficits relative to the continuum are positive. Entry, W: 2.8 A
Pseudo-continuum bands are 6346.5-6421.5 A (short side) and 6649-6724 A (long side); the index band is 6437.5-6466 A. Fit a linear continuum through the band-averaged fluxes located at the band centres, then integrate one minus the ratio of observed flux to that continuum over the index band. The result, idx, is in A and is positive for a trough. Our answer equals 0.5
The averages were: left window 47.8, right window 44.2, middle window 46.1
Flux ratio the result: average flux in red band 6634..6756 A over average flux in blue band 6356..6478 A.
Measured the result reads 0.9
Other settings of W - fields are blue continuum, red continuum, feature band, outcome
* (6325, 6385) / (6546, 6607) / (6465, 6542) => -2.52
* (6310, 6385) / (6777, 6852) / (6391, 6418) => -3.83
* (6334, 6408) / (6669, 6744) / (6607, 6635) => 0.34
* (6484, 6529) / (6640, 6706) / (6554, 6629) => 2.14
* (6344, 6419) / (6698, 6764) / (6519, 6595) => 5.08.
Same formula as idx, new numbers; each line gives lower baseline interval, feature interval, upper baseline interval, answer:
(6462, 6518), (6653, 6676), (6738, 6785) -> 1.1 A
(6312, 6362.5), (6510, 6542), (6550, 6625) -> -1.1 A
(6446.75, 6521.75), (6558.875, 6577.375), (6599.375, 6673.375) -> 2.4 A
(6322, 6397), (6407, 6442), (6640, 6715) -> -0.9 A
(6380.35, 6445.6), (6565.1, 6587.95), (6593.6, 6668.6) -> 1.5 A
